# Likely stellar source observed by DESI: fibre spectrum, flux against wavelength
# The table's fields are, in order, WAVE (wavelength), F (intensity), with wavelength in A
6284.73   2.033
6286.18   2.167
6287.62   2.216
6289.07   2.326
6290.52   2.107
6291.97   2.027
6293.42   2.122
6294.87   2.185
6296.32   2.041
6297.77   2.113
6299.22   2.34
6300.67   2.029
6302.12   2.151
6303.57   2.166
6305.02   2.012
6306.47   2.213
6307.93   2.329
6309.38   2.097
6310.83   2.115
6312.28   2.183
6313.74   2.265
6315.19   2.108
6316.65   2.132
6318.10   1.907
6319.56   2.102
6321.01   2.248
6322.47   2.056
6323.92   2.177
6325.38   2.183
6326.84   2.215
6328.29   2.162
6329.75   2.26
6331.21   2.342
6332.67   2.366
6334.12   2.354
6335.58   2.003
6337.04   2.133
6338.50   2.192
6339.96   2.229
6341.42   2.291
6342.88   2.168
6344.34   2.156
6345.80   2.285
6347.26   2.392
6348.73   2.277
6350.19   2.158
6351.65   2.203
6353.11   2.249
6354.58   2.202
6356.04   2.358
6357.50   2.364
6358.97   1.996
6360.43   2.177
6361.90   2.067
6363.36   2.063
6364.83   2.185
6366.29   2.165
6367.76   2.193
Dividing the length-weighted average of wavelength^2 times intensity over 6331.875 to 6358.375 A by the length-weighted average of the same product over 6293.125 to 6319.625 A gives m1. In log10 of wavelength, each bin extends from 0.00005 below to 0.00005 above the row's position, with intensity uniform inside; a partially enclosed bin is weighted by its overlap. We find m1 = 1.06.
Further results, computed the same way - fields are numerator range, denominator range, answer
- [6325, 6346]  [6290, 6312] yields 1.05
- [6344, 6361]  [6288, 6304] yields 1.06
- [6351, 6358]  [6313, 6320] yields 1.10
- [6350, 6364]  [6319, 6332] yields 1.01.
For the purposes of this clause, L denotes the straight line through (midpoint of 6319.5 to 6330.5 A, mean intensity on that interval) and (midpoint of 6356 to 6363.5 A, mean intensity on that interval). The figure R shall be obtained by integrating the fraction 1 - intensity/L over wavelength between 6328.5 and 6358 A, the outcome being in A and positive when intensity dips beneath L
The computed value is -1.0 A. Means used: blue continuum 2.18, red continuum 2.16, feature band 2.25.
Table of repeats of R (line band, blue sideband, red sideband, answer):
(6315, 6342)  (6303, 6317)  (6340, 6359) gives 0.2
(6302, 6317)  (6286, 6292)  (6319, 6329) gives 0.1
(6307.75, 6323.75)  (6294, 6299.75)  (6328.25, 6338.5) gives 0.5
